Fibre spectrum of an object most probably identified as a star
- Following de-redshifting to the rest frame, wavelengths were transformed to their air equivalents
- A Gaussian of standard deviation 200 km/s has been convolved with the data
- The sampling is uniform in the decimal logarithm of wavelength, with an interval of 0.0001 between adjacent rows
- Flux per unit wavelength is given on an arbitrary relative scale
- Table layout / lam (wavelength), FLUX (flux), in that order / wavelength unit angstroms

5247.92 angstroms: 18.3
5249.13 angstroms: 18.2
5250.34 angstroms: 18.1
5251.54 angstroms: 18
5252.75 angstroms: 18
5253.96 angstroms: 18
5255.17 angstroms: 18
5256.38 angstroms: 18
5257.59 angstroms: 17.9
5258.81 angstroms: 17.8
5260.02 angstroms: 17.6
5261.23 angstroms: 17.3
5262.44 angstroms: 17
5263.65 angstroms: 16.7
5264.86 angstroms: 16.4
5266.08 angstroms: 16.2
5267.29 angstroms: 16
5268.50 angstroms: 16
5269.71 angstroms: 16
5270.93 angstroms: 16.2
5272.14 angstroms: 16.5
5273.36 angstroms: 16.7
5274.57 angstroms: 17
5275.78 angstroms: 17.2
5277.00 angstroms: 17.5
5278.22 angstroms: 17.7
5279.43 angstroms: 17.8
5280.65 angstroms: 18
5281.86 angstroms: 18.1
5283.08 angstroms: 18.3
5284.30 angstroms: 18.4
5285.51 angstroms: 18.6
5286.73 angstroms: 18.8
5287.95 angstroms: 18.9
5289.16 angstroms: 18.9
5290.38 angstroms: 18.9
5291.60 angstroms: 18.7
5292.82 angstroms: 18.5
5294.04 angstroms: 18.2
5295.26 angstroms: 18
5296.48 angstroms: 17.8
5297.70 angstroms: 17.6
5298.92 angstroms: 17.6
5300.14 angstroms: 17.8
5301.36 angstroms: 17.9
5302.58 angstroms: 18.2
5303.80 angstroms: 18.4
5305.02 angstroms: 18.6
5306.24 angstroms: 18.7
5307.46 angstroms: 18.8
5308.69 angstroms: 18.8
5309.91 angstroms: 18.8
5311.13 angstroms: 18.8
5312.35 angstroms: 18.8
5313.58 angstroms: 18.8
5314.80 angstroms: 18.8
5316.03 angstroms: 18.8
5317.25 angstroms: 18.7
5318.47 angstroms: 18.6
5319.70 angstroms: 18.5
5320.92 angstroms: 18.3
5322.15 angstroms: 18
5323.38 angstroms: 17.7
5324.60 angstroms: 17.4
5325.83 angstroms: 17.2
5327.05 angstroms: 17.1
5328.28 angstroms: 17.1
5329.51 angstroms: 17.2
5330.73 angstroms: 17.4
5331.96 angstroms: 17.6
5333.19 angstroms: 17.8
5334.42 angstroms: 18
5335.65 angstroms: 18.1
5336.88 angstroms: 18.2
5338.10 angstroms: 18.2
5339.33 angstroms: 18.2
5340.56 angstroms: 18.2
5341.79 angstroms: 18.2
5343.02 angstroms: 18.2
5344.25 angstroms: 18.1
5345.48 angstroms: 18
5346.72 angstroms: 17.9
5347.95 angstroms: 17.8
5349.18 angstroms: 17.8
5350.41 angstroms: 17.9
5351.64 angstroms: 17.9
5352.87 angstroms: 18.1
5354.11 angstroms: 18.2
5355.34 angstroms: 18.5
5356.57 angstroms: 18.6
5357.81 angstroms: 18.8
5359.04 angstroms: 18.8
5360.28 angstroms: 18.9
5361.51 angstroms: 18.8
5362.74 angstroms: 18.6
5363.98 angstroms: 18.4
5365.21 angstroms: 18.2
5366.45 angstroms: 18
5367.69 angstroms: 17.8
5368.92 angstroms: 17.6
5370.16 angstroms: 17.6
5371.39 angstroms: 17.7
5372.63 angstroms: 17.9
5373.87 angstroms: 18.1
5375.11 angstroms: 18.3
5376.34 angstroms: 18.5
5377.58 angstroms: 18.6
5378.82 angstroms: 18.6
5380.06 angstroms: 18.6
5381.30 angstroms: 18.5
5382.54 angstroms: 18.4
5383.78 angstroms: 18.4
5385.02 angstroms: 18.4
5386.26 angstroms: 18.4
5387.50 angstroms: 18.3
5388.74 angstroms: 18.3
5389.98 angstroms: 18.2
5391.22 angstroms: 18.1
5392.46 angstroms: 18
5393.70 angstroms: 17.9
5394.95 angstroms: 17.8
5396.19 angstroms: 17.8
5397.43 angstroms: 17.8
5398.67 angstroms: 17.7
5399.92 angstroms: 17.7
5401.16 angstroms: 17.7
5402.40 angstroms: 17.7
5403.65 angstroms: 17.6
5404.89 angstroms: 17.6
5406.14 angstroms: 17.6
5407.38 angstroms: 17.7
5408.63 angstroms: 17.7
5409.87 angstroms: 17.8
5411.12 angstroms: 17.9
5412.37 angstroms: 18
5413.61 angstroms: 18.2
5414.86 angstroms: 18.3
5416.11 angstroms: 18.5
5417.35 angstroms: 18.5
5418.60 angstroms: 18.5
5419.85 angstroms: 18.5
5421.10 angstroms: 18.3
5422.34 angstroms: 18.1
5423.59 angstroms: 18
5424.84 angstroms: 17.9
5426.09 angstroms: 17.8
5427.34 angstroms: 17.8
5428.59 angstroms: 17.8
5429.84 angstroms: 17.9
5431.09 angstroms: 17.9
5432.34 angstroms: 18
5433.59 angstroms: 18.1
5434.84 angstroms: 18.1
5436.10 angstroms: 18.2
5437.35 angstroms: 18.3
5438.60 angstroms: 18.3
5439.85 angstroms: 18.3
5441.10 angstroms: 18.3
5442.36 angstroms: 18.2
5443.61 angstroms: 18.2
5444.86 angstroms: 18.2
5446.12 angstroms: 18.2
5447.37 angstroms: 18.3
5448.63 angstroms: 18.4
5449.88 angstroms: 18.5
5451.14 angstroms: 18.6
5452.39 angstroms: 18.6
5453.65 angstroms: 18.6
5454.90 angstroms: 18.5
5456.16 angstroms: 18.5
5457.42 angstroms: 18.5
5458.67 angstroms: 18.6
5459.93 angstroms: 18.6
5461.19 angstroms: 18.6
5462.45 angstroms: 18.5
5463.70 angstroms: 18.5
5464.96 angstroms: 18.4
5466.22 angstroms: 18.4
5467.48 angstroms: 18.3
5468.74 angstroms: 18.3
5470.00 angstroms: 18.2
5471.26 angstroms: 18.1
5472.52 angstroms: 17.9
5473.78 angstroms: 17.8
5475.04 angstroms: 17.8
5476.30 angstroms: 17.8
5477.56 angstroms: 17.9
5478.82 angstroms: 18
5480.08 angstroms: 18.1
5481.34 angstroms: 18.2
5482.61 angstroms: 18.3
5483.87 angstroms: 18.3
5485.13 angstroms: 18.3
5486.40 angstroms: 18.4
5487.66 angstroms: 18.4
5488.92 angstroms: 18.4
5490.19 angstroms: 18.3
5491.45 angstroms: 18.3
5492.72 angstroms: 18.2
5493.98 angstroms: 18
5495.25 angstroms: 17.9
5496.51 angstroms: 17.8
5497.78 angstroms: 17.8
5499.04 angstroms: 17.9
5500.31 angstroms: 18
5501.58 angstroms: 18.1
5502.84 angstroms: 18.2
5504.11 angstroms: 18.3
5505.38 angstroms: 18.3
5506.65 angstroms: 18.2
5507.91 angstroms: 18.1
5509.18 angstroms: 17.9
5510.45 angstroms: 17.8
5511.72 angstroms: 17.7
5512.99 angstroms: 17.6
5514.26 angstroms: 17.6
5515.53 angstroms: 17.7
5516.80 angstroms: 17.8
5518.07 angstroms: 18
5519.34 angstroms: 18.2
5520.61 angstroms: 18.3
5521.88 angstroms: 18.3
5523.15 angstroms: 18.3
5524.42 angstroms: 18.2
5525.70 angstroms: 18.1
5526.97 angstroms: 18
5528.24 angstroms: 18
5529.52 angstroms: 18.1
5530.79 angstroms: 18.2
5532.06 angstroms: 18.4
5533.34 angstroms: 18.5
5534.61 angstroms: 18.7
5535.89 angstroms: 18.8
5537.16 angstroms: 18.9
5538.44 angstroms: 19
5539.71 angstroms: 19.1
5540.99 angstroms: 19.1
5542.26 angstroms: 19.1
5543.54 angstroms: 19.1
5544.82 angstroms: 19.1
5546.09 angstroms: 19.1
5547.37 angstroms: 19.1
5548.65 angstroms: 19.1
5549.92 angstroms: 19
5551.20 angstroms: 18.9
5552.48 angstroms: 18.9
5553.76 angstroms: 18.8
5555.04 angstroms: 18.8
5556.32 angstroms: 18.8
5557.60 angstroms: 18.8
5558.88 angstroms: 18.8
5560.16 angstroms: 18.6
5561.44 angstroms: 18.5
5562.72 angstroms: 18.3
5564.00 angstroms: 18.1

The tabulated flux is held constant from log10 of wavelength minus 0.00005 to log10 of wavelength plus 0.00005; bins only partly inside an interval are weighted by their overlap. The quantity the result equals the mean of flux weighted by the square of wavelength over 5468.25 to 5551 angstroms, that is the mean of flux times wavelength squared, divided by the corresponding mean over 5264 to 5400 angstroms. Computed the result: 1.1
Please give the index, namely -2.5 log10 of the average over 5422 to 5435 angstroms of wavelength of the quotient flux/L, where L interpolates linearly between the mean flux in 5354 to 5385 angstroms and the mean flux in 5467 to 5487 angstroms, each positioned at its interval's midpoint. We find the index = 0.02 mag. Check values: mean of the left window 18.3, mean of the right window 18.1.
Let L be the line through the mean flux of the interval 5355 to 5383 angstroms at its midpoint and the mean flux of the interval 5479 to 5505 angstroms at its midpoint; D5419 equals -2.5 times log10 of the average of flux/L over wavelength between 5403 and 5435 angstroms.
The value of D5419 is 0.02 mag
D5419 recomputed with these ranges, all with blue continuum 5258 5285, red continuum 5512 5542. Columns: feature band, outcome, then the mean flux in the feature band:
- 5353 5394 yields -0.04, 18.3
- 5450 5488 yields -0.02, 18.3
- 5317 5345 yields -0.03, 17.9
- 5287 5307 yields -0.07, 18.3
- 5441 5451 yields -0.02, 18.3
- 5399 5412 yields 0.00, 17.7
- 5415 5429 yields -0.02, 18.2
